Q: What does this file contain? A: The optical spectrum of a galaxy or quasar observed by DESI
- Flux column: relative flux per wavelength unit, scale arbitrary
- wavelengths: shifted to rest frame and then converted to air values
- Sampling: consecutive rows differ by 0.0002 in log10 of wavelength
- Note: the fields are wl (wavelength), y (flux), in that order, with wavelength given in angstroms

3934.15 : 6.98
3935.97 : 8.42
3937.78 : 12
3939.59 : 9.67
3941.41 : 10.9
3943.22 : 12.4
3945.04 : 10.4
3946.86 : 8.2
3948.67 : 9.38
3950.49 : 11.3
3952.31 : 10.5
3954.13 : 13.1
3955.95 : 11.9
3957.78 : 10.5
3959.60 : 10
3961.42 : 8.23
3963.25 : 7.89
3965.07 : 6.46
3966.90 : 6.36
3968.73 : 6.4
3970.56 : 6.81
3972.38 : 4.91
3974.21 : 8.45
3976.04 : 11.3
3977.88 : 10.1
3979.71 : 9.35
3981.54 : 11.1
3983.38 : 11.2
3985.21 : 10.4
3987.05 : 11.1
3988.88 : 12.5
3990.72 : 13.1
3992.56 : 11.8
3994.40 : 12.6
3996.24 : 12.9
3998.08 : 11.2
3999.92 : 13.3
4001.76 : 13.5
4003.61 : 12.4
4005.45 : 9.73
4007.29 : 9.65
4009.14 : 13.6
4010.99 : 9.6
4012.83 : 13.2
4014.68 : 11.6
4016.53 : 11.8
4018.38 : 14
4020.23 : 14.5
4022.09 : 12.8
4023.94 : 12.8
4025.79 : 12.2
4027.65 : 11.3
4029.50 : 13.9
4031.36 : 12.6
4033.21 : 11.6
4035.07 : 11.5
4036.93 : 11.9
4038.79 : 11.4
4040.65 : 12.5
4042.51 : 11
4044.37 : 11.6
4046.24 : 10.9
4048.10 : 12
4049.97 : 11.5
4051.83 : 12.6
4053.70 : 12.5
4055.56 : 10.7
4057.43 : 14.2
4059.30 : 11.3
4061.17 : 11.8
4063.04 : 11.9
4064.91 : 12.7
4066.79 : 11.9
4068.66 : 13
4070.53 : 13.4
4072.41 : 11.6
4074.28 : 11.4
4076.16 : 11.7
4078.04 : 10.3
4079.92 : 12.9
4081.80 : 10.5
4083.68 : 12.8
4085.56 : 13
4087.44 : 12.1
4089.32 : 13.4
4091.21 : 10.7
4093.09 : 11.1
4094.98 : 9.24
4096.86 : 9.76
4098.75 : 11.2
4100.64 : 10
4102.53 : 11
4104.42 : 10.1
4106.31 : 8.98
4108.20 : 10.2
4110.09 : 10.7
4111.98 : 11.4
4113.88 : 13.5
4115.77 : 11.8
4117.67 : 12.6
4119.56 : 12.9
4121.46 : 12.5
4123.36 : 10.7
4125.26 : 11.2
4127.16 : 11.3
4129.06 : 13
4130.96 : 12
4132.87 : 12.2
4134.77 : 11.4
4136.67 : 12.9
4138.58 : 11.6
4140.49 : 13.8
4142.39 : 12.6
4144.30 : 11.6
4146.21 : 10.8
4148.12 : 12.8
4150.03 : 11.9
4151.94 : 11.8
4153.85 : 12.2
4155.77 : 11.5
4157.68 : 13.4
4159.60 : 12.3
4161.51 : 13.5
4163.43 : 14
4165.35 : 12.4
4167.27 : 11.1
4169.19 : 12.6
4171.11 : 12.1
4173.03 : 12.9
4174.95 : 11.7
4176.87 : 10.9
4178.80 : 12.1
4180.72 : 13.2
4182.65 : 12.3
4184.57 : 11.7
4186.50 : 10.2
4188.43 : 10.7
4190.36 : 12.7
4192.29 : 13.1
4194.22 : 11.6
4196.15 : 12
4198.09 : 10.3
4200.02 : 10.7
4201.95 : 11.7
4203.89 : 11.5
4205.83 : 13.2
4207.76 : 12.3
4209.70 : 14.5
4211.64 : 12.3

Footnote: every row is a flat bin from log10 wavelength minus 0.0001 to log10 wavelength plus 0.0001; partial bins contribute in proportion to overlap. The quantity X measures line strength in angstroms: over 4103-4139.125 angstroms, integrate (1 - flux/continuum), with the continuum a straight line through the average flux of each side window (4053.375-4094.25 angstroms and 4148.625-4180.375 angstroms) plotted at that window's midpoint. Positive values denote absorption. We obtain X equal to 1.61 angstroms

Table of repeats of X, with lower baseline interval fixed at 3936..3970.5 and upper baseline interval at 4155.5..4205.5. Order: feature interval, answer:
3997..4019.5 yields -3.9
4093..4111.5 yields 1.6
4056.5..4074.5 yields -2.6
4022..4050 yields -3.9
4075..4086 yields -0.8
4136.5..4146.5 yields -0.6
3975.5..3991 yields -1.7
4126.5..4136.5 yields -0.5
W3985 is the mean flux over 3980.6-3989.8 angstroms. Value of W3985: 11.3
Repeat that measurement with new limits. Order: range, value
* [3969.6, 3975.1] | 6.72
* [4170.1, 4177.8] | 11.9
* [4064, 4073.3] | 12.5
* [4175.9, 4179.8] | 11.5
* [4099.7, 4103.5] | 10.5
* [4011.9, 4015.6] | 12.4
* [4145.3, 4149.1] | 11.8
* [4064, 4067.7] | 12.3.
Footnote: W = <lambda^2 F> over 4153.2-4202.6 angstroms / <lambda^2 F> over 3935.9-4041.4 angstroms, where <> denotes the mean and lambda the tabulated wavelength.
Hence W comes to 1.2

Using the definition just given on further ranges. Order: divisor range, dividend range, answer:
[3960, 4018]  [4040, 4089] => 1.19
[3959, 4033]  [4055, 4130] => 1.11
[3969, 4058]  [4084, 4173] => 1.08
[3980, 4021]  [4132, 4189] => 1.10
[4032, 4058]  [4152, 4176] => 1.11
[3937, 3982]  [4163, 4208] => 1.41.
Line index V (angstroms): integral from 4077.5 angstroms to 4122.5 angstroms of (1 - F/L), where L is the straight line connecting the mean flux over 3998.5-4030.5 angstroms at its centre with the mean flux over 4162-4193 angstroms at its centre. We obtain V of 3.1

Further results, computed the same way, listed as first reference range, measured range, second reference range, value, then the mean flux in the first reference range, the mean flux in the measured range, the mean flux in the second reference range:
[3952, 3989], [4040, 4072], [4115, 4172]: -3.8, 9.37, 12.1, 12.2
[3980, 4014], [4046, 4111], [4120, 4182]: 2.6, 11.8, 11.5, 12.2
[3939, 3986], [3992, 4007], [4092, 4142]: -3.2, 9.5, 12.1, 11.4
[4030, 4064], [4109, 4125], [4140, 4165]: 0.4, 11.9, 12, 12.5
